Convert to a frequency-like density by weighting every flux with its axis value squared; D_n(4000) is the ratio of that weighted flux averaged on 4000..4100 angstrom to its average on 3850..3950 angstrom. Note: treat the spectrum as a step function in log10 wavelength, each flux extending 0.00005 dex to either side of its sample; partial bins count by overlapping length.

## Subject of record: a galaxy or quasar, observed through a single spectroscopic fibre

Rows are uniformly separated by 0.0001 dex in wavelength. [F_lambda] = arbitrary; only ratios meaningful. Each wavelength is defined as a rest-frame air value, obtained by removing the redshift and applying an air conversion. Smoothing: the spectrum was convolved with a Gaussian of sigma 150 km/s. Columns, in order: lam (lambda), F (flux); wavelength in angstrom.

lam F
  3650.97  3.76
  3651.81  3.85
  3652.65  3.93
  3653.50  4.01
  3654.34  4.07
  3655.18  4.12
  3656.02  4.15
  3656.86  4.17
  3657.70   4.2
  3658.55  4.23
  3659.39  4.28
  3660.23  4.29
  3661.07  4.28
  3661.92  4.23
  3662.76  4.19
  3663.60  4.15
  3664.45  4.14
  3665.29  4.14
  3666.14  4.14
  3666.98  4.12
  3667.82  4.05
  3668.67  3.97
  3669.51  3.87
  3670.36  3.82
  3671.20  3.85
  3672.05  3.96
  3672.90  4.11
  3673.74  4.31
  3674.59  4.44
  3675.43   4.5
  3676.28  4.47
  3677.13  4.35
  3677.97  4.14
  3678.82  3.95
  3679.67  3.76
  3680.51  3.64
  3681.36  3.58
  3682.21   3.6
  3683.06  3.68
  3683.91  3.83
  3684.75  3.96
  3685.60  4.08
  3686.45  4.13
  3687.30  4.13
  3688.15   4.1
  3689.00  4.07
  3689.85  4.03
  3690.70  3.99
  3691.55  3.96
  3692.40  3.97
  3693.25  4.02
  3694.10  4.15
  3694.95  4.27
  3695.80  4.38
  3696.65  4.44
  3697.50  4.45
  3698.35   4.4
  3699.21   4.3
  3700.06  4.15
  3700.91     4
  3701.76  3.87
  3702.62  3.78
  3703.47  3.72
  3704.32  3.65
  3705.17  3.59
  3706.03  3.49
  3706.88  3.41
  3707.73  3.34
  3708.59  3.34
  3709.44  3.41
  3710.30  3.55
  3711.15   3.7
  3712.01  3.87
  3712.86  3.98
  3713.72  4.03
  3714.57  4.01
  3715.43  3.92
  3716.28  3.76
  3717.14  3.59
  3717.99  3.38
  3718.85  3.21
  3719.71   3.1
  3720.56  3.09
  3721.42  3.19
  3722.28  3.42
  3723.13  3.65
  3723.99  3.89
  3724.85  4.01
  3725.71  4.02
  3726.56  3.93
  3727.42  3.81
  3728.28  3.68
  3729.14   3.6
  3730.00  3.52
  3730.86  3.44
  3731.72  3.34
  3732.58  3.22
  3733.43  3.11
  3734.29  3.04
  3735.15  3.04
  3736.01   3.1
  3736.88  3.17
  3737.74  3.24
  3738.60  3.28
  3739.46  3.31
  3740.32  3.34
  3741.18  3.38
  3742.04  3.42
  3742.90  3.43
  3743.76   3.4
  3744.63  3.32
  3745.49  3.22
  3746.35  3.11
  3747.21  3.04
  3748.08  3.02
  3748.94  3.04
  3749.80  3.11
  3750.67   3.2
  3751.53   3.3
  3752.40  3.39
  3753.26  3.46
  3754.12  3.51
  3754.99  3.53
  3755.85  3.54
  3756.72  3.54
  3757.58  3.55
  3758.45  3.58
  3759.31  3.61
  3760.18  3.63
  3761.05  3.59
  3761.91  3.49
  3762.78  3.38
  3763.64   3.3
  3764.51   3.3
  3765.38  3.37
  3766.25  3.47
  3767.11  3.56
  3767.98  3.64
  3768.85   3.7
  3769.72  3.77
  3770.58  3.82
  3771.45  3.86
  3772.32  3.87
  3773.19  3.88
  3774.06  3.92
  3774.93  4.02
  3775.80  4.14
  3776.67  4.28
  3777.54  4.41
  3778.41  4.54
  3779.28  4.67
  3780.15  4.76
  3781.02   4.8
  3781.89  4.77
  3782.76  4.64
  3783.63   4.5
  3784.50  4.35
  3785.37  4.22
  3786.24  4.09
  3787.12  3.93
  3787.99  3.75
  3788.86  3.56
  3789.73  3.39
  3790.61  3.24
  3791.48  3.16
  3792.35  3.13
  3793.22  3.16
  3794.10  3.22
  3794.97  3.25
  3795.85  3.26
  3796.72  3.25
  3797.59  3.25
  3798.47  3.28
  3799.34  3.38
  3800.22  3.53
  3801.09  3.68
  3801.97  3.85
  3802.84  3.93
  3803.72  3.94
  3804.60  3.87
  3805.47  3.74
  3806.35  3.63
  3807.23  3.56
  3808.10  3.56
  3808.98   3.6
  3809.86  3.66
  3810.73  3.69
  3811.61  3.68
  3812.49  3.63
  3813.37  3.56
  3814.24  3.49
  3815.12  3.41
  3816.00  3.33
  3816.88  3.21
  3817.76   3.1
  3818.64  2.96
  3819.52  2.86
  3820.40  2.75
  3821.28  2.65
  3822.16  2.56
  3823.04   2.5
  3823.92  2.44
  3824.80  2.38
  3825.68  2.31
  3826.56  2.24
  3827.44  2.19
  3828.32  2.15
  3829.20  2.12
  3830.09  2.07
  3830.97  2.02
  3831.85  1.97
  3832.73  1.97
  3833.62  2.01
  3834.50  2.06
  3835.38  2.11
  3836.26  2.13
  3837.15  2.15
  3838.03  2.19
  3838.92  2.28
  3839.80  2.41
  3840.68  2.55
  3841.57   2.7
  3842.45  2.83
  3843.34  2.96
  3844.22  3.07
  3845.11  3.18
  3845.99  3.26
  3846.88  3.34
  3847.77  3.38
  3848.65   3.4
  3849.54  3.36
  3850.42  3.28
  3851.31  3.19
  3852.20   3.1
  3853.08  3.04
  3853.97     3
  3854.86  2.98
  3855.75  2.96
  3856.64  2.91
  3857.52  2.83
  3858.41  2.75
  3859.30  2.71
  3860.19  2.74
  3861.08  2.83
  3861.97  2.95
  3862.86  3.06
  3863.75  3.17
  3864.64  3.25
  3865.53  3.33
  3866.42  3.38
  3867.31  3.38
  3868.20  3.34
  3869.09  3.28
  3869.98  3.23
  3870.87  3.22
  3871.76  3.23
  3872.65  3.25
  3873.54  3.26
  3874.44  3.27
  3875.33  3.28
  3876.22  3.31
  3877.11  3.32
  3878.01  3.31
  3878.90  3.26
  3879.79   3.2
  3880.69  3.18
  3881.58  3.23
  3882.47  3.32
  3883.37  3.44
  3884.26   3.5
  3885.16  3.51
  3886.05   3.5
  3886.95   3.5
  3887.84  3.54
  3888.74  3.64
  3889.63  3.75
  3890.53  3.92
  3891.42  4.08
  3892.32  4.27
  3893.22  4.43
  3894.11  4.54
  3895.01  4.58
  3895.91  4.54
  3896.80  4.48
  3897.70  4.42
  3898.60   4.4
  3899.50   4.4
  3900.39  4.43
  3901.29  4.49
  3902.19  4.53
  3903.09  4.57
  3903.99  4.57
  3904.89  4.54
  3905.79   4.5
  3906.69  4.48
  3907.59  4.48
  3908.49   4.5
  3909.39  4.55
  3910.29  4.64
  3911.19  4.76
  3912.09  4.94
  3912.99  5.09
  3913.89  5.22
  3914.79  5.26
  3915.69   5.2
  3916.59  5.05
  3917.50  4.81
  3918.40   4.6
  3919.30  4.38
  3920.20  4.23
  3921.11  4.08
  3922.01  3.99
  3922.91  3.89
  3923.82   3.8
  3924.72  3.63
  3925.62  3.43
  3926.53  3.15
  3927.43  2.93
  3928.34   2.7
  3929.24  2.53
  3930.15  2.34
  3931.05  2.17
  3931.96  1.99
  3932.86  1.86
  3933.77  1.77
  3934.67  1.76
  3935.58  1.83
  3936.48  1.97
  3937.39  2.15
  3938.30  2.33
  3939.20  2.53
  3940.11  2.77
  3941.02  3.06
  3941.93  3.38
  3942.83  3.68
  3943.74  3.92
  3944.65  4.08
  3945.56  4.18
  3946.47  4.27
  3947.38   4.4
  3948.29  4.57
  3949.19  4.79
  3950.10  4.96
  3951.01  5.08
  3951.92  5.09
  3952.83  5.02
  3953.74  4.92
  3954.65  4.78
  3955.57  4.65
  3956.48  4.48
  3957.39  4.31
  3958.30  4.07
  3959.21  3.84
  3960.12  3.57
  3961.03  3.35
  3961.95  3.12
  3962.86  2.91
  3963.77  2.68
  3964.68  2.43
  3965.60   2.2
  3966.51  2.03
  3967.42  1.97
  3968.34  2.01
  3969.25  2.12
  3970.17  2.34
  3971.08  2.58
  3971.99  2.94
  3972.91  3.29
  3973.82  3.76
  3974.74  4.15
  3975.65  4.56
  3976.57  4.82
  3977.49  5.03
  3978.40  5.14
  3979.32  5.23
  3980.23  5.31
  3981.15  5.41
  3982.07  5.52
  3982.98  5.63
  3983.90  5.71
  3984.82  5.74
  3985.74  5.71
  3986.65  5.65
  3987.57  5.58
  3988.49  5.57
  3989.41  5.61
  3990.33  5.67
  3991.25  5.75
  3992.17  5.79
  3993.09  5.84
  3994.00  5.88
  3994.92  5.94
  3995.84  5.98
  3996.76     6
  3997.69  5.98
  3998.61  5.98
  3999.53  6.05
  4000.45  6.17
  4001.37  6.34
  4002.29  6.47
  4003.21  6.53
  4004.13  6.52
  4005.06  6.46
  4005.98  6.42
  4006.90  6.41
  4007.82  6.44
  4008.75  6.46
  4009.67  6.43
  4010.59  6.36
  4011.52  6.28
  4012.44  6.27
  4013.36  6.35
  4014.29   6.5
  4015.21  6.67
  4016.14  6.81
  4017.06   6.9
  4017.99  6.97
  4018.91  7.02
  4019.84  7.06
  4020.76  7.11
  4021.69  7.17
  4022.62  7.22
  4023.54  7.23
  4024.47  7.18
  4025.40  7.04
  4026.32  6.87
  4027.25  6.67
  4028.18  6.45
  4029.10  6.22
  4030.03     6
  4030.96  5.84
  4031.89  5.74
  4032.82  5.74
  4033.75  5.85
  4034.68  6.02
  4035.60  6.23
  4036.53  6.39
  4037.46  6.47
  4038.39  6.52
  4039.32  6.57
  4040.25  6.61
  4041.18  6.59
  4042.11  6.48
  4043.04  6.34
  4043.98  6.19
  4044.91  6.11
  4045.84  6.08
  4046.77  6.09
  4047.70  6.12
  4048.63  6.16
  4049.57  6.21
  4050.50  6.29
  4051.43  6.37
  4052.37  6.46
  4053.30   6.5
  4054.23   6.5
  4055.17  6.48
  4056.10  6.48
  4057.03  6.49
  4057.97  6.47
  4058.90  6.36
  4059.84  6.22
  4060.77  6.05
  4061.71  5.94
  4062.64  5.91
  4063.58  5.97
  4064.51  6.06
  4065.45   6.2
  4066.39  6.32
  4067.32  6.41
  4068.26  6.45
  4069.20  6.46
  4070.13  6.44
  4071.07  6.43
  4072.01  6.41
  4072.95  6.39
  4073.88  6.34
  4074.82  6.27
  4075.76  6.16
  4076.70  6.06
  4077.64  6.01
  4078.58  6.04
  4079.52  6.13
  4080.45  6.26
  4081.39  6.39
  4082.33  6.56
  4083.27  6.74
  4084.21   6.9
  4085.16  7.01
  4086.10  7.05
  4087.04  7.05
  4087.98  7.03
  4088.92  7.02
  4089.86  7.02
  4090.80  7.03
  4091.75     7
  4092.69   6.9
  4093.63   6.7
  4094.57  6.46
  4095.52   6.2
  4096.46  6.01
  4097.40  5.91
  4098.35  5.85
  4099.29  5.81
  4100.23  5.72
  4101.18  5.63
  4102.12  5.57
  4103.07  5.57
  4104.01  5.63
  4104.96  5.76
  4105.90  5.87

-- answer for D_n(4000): 1.9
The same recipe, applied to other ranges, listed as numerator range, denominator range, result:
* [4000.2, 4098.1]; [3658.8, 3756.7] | 2.06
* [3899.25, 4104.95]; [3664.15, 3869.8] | 1.74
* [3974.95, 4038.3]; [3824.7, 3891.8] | 2.23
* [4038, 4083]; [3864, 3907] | 1.82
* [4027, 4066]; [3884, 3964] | 1.70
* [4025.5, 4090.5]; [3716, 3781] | 2.10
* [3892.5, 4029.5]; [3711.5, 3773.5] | 1.52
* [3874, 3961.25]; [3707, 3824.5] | 1.18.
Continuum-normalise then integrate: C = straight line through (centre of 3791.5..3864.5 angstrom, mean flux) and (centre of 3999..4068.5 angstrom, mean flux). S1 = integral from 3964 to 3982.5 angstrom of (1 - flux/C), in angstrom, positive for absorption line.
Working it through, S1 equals 6.1 angstrom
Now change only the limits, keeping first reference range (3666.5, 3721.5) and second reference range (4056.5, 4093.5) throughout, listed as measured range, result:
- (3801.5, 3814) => 2.6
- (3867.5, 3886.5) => 6.7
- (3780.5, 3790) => 0.6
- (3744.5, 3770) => 5.4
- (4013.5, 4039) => -1.9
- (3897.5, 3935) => 9.8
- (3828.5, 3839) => 6.0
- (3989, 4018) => -1.3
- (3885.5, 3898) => 2.8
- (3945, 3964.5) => 5.0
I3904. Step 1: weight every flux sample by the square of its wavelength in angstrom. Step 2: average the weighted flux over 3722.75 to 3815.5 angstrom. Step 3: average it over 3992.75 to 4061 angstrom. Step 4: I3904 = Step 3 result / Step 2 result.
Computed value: 2.0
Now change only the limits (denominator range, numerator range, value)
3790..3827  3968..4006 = 1.76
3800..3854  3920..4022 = 1.68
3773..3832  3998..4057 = 2.10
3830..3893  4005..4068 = 2.29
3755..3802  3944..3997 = 1.31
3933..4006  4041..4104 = 1.52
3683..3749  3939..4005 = 1.43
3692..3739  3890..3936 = 1.21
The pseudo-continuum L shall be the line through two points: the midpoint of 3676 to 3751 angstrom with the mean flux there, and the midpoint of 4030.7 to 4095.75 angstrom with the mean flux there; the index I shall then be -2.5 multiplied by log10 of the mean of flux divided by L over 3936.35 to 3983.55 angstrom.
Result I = 0.41 mag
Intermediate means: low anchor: 3.67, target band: 3.81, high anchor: 6.38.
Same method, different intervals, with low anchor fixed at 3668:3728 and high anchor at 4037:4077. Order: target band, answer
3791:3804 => 0.31 mag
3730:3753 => 0.28 mag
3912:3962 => 0.42 mag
